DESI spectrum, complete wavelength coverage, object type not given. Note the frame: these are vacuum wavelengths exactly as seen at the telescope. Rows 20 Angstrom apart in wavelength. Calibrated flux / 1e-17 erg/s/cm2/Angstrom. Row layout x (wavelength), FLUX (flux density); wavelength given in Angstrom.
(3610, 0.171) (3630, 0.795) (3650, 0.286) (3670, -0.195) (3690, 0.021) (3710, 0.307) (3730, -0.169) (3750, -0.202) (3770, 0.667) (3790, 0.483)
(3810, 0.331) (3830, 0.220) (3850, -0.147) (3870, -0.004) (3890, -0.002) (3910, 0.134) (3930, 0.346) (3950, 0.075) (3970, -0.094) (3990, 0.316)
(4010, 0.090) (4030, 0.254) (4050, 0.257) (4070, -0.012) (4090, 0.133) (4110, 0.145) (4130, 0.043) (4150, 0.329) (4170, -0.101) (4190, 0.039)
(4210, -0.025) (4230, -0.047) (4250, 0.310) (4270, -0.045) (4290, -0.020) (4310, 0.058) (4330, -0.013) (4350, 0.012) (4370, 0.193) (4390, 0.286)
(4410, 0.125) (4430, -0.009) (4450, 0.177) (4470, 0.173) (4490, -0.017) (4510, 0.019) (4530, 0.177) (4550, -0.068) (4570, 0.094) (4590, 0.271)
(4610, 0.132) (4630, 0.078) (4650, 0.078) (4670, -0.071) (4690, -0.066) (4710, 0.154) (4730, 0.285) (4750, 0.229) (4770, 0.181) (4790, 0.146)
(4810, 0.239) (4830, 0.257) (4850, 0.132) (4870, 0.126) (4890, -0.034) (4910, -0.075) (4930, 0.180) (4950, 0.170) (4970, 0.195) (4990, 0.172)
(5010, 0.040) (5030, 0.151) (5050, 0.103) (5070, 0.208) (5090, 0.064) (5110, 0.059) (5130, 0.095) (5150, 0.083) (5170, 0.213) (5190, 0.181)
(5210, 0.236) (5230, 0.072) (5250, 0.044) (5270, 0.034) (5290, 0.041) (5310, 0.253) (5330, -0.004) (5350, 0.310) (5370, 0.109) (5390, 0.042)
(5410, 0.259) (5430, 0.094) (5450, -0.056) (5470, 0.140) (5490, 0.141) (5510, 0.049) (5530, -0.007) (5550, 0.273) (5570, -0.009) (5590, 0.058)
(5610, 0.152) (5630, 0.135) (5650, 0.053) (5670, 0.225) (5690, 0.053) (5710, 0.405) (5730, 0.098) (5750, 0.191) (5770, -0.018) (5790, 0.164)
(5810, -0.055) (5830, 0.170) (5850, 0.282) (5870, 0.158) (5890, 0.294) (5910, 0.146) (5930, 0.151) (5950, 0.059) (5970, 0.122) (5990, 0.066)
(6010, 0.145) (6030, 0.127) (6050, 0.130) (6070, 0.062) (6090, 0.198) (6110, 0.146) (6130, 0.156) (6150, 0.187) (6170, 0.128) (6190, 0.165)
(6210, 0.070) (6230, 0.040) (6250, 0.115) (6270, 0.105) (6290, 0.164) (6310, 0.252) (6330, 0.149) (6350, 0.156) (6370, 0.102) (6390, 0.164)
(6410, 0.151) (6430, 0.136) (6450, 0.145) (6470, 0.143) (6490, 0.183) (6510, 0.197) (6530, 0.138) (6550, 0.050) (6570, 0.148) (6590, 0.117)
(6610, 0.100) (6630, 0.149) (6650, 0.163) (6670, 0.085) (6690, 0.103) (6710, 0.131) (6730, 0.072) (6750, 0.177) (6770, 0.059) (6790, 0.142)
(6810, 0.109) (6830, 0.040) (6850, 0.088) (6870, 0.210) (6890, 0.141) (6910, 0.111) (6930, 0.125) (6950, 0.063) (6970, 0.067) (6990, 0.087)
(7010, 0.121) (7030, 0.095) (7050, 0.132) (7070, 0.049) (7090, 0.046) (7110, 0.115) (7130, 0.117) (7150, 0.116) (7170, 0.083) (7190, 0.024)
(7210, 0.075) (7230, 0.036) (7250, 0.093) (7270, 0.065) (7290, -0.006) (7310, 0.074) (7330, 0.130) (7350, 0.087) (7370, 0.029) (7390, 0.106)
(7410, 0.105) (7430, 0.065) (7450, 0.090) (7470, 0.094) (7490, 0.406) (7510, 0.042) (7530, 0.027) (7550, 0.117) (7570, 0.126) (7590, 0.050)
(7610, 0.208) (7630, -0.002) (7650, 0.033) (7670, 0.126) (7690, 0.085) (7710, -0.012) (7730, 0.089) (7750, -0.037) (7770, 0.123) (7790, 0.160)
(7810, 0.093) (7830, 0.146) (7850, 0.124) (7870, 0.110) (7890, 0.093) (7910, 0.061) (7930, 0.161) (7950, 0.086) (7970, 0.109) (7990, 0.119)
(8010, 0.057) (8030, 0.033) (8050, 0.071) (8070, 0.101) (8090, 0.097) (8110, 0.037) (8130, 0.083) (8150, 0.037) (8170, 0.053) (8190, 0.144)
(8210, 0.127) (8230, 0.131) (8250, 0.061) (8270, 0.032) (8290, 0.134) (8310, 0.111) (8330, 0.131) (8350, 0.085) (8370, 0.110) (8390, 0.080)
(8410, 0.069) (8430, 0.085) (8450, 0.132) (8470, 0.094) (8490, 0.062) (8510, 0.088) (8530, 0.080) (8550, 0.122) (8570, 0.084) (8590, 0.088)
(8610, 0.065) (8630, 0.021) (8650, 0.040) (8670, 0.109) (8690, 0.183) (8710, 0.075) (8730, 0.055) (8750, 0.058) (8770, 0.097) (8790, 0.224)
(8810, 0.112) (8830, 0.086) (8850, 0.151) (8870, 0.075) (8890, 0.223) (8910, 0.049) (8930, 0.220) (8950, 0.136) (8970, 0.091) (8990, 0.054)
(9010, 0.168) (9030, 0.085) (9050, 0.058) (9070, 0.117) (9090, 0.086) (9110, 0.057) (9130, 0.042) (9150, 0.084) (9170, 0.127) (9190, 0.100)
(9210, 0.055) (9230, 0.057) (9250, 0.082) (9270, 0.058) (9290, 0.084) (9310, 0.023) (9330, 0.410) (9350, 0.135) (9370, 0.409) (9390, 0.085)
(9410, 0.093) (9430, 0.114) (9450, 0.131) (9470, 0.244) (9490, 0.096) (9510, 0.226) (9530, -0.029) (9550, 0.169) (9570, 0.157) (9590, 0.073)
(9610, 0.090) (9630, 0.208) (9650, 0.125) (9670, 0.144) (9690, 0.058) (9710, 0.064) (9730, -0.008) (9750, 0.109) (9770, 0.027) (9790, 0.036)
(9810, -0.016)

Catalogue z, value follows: 0.14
